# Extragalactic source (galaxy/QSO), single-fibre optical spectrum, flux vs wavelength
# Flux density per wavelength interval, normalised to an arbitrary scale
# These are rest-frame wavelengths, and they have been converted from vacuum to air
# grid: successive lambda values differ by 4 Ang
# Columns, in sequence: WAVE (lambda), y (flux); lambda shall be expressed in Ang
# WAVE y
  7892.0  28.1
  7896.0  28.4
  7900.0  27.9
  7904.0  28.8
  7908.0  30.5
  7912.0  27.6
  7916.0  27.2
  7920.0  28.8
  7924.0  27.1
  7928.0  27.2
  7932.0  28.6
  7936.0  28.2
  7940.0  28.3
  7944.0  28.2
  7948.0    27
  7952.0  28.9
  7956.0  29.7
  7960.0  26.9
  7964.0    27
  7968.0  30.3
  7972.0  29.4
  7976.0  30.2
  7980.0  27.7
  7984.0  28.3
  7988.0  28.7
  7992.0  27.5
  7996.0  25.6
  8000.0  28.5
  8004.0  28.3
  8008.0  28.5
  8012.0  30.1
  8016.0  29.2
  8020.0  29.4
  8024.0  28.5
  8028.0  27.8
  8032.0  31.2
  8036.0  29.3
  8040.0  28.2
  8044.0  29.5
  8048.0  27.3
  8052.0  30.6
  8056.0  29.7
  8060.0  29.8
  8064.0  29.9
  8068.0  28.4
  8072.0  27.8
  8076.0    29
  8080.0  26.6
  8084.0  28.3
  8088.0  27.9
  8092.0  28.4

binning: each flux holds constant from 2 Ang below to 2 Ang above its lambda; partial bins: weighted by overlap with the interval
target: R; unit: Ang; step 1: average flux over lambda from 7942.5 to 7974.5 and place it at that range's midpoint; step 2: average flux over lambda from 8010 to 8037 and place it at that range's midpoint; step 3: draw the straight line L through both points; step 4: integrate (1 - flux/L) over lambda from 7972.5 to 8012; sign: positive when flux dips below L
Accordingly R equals 0.86 Ang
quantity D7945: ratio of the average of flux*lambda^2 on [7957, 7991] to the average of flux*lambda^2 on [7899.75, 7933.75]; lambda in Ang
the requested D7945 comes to 1.03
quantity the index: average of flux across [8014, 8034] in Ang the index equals 29.2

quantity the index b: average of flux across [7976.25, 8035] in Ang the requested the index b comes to 28.6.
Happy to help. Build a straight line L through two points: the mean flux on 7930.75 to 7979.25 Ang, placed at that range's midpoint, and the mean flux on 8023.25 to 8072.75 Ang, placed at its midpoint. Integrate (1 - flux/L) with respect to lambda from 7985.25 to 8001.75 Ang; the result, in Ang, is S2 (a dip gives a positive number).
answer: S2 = 0.68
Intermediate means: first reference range 28.5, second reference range 29.1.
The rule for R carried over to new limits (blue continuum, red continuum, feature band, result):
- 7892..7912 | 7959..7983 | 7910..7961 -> 1.2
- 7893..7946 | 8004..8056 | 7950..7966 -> 0.2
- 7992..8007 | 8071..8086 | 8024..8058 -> -1.7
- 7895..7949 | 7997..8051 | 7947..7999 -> 0.4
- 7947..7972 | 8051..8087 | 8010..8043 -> -0.6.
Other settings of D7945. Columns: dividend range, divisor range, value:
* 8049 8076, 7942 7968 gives 1.07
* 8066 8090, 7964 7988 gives 0.99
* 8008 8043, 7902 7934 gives 1.06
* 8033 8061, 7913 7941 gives 1.08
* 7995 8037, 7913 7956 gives 1.05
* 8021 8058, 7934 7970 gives 1.05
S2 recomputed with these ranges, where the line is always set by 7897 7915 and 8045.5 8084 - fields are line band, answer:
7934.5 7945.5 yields 0.2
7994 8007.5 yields 0.5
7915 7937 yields 0.6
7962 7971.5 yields 0.0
